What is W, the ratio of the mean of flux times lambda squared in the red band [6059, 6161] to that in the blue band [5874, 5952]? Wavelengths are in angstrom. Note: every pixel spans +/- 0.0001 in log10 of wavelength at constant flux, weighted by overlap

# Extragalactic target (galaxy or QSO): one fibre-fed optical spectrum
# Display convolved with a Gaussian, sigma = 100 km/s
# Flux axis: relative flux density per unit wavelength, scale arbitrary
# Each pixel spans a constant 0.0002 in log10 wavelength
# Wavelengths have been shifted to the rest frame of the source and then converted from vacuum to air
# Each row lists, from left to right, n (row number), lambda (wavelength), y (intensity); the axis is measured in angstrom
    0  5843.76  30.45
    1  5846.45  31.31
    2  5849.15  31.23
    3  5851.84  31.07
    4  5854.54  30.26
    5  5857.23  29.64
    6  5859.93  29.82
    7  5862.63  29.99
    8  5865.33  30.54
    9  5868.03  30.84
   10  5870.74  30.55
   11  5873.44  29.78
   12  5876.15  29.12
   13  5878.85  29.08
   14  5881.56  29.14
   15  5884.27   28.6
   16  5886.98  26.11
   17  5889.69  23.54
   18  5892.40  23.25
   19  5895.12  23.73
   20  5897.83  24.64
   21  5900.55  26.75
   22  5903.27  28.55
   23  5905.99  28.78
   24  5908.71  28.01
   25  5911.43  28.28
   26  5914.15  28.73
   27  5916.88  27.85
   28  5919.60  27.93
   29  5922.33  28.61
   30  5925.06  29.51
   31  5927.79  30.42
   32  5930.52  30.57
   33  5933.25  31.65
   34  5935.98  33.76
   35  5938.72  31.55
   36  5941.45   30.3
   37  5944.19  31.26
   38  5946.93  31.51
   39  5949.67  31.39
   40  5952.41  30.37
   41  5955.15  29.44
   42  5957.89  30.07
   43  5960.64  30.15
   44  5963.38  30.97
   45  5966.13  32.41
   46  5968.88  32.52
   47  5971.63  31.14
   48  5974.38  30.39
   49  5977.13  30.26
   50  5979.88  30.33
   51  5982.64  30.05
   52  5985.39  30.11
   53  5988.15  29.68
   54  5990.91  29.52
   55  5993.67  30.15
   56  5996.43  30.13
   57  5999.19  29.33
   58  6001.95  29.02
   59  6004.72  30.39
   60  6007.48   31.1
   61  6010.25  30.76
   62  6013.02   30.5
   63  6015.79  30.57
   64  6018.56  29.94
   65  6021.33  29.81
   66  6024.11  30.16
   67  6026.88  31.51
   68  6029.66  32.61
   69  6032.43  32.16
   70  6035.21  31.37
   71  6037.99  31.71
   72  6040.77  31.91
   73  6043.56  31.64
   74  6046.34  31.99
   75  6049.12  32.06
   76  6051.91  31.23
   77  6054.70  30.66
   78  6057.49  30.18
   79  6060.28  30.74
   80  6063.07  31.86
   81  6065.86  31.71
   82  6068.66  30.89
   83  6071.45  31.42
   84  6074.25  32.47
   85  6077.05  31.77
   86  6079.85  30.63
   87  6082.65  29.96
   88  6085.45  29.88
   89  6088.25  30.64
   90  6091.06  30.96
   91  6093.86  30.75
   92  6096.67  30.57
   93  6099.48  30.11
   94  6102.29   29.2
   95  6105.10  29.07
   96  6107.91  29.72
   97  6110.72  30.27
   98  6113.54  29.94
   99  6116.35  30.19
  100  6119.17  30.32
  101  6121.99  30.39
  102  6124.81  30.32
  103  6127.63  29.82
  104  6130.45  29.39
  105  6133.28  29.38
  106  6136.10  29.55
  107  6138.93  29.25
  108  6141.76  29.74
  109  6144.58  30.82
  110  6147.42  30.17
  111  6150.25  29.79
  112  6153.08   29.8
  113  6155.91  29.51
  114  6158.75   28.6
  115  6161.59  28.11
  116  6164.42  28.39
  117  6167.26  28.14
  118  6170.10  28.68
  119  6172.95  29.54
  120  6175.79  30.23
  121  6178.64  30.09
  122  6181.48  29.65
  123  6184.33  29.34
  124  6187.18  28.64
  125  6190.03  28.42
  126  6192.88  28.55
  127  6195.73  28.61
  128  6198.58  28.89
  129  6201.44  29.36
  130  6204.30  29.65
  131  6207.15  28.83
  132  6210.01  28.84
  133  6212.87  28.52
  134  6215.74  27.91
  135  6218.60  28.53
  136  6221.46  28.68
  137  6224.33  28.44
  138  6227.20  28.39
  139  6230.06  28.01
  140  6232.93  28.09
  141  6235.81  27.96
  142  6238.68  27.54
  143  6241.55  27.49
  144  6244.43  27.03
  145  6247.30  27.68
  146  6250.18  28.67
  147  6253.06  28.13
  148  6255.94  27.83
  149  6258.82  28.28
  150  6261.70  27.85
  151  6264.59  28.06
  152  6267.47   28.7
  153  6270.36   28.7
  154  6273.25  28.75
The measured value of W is 1.12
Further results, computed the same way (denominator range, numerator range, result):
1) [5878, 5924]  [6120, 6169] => 1.18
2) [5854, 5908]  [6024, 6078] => 1.19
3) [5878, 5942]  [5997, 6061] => 1.14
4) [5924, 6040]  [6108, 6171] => 1.01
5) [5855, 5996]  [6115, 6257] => 1.07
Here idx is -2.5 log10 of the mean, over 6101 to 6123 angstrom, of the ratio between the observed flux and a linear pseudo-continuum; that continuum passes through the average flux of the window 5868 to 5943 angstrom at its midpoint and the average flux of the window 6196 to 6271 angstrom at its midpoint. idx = -0.06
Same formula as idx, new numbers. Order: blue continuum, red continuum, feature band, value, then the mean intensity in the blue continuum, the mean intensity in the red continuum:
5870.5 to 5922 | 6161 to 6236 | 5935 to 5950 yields -0.14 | 27.5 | 28.8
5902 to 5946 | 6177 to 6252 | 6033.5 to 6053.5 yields -0.09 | 29.8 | 28.5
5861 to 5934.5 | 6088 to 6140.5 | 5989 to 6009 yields -0.03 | 28.3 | 30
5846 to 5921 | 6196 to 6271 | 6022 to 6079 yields -0.11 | 28.4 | 28.3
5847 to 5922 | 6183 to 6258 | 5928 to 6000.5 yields -0.09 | 28.4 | 28.4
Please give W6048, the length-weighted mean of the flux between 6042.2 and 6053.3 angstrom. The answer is 31.7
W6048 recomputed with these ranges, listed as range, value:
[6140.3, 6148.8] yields 30.2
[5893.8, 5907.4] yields 26.5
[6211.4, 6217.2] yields 28.2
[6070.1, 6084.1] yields 31.2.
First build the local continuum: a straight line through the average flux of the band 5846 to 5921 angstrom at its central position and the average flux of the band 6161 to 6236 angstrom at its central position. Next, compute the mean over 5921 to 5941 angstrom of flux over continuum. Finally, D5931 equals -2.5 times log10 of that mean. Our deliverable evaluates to -0.09 mag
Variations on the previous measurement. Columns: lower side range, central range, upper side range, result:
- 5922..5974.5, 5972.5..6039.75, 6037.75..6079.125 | 0.03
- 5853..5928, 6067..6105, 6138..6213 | -0.06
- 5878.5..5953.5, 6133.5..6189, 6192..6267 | -0.04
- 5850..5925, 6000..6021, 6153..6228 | -0.06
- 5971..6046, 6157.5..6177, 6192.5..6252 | 0.01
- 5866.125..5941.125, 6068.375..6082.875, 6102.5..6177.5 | -0.07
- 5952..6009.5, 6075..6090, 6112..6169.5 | -0.03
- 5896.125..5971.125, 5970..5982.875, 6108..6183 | -0.03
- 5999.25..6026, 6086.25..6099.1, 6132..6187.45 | -0.03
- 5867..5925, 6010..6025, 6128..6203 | -0.07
